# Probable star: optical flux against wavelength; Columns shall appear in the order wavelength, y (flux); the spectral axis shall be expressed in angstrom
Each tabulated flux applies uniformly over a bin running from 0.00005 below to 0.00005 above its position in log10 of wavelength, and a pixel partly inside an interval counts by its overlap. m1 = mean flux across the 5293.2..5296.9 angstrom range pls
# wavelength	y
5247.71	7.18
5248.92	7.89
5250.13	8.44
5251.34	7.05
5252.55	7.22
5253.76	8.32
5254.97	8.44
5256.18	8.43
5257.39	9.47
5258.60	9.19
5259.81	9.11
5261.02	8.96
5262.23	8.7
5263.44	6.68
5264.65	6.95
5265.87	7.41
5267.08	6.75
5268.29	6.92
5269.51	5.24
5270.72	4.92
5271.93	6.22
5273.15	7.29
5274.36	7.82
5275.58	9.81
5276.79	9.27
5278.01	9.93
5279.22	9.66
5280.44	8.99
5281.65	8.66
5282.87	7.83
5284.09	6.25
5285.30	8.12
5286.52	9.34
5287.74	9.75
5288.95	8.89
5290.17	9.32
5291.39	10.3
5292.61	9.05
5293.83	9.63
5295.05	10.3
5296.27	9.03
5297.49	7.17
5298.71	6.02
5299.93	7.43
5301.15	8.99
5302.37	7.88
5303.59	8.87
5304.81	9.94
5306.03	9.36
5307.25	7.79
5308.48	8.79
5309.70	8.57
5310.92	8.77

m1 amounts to 9.63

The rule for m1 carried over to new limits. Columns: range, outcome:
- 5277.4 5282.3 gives 9.3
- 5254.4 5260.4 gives 8.93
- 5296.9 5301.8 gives 7.41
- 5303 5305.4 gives 9.41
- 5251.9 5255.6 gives 7.98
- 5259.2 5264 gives 8.39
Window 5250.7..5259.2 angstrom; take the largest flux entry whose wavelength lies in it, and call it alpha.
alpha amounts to 9.47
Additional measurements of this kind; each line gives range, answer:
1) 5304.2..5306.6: 9.94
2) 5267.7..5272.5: 6.92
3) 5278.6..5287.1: 9.66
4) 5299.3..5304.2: 8.99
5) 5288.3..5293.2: 10.3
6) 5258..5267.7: 9.19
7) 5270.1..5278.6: 9.93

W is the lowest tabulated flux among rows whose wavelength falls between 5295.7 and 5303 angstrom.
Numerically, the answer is 6.02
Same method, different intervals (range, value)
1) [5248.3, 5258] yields 7.05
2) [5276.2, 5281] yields 8.99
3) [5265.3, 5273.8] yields 4.92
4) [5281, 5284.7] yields 6.25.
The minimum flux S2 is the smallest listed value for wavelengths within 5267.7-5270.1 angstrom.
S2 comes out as 5.24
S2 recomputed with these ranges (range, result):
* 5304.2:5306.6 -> 9.36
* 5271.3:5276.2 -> 6.22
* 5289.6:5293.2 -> 9.05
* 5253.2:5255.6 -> 8.32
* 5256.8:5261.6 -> 8.96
